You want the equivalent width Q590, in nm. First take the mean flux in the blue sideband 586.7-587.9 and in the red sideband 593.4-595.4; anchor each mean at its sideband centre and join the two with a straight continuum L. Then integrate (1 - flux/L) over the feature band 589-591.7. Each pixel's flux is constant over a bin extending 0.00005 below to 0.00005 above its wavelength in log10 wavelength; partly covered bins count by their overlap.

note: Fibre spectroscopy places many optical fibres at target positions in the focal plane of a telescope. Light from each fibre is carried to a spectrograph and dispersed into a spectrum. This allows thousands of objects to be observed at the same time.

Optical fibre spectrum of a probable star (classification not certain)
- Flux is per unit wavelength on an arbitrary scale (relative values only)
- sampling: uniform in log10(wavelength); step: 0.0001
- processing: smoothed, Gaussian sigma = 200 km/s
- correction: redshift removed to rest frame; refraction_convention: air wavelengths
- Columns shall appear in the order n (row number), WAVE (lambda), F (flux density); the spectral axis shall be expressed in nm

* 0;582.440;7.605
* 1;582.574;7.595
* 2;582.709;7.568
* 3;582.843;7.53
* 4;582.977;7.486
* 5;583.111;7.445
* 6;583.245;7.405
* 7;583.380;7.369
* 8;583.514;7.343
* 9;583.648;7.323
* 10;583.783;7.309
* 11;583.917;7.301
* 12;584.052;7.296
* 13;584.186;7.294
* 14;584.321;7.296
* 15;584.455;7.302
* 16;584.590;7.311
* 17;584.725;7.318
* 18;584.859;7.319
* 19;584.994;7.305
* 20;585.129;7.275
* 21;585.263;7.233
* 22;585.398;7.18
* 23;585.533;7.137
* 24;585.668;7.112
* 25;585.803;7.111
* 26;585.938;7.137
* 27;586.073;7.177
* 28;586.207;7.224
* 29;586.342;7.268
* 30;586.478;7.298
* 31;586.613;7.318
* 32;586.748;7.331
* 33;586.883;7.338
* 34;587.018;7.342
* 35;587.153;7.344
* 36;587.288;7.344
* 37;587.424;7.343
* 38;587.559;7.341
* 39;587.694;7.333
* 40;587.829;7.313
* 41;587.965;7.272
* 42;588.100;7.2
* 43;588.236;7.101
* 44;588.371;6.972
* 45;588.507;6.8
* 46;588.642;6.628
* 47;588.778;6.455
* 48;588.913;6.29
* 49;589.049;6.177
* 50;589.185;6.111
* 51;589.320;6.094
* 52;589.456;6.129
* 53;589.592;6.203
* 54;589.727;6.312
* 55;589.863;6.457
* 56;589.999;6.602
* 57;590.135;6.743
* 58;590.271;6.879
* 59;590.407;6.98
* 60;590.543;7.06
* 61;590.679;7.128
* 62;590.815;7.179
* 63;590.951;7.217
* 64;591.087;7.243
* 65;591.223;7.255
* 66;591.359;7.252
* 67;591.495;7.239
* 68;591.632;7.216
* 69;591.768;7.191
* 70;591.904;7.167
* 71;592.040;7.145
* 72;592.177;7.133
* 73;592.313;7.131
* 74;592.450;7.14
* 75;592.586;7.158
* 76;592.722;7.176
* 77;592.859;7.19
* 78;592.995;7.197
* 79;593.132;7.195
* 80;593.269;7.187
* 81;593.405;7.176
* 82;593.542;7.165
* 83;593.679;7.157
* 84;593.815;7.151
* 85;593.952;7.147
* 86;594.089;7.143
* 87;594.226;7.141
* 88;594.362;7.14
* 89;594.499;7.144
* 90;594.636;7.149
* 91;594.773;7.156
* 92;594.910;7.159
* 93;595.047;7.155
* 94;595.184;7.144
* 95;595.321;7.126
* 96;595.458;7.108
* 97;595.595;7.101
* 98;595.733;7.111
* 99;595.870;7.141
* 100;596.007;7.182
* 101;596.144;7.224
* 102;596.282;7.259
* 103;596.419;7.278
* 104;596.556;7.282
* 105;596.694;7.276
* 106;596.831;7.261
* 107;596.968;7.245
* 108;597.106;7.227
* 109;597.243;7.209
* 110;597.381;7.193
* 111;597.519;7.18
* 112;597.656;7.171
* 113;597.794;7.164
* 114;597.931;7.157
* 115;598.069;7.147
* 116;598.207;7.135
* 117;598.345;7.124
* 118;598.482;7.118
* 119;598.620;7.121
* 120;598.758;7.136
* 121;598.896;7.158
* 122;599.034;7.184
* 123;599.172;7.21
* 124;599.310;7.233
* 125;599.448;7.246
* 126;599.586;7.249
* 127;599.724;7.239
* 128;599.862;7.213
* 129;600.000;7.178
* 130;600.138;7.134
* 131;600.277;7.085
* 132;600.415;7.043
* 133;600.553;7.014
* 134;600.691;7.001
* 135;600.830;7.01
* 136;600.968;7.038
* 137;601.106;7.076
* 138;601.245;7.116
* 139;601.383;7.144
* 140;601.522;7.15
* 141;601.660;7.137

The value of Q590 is 0.18 nm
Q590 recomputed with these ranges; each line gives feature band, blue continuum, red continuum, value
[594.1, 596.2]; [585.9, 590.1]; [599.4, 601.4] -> -0.03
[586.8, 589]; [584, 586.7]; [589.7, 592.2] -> 0.02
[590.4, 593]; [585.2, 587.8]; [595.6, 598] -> 0.02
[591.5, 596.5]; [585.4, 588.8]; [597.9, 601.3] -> -0.01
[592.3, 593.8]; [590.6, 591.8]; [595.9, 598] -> 0.01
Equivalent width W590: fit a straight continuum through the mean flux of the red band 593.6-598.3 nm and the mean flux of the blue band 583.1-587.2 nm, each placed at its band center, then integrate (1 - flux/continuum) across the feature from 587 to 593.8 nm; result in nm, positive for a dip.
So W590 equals 0.23 nm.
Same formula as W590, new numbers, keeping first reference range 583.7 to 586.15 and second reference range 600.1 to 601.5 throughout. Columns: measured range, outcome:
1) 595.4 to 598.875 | -0.04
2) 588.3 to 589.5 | 0.13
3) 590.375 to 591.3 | 0.00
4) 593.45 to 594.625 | 0.00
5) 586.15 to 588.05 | -0.02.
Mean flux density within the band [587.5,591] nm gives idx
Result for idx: 6.76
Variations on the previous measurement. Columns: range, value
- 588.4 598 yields 7.02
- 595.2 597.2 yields 7.2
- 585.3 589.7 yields 6.98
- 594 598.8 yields 7.17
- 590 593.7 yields 7.13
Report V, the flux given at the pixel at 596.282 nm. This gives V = 7.259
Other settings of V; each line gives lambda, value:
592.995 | 7.197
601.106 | 7.076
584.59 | 7.311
